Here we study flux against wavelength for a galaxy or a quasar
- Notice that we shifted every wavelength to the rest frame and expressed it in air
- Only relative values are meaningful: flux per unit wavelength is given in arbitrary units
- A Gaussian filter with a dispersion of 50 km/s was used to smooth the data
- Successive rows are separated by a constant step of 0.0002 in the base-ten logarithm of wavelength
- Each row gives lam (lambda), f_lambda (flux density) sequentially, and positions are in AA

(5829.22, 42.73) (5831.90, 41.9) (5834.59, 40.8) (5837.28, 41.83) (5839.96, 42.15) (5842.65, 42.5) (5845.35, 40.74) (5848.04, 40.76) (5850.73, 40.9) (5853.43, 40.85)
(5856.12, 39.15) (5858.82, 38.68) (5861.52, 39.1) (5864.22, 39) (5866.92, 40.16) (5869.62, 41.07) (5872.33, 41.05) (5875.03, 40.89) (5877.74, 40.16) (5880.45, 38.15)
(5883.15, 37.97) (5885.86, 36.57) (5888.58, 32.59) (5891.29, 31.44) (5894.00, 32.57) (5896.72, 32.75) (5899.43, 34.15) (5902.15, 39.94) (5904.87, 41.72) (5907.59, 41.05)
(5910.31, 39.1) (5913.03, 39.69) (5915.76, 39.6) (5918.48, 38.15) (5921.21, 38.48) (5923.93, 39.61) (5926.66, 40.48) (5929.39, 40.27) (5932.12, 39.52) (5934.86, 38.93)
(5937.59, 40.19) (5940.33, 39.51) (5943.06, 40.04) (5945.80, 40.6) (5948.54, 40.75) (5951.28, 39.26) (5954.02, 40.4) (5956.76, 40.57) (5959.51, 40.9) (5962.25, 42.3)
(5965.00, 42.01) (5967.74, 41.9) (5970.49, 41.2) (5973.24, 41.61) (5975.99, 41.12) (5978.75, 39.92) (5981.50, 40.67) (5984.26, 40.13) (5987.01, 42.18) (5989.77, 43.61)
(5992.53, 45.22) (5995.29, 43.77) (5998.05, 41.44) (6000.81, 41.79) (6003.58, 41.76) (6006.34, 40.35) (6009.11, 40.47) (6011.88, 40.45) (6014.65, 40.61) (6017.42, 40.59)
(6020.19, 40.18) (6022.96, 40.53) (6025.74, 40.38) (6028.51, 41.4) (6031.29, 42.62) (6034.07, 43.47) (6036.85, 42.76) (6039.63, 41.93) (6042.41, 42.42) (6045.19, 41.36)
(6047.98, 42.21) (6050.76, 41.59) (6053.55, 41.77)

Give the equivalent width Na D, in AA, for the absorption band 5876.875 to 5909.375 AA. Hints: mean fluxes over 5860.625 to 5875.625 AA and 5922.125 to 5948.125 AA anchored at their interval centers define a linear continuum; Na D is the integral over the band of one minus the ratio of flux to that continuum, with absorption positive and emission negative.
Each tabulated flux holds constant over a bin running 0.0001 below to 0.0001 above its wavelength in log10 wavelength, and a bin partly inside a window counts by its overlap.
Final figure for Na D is 2.9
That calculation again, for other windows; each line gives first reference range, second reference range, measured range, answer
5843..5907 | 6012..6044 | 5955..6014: -1.4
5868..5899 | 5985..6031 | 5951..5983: -0.9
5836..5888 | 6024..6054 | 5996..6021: 0.4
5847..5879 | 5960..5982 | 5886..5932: 3.4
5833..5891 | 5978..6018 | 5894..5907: 1.1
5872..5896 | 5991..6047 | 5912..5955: -1.5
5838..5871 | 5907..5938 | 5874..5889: 0.8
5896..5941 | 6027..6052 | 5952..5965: -0.3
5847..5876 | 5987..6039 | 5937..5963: 0.4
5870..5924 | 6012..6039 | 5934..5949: -0.4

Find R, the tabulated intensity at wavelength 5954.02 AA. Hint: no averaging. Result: 40.4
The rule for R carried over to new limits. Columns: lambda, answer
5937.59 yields 40.19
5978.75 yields 39.92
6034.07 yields 43.47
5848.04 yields 40.76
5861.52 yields 39.1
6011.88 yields 40.45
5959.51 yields 40.9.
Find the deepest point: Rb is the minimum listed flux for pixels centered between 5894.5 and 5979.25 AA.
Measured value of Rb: 32.75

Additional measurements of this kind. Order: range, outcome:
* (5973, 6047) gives 39.92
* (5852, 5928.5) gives 31.44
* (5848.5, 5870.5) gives 38.68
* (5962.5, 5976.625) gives 41.12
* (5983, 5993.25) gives 40.13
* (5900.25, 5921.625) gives 38.15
